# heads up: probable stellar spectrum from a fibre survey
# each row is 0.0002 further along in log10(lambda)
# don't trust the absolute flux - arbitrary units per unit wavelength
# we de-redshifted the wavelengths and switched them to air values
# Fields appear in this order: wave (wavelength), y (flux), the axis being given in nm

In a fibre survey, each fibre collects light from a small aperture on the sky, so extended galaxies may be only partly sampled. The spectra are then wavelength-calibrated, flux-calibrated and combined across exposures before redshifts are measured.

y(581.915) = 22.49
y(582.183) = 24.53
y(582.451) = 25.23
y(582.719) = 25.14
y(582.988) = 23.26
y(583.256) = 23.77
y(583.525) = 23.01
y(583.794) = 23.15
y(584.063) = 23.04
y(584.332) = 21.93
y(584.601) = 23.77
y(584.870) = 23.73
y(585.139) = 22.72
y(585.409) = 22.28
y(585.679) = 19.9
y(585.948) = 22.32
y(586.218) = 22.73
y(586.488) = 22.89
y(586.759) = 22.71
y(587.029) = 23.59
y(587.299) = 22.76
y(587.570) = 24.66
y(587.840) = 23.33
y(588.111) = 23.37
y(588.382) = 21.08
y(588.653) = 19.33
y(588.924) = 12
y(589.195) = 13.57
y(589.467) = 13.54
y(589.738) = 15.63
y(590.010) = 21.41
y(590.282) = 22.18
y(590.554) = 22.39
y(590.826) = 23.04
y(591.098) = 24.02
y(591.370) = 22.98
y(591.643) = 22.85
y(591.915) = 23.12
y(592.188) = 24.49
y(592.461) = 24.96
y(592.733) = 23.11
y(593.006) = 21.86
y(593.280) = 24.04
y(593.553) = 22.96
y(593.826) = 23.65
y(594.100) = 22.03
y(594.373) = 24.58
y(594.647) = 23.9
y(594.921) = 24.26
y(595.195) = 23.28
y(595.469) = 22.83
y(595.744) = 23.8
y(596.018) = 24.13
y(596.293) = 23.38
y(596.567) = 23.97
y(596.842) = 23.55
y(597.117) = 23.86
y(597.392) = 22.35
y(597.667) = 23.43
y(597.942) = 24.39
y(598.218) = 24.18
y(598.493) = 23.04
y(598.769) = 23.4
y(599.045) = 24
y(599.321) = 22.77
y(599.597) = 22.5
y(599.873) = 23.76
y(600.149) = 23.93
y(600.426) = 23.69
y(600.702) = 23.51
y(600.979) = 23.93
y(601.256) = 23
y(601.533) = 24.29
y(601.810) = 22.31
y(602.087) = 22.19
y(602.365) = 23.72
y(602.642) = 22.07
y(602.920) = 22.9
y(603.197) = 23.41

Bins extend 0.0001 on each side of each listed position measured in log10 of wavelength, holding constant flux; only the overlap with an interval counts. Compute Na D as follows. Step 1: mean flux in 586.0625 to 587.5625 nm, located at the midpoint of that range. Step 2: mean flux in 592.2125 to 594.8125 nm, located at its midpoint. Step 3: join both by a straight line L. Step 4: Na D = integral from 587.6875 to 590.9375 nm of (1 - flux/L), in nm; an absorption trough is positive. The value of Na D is 0.56 nm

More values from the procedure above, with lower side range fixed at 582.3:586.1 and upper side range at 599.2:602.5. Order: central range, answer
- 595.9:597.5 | -0.02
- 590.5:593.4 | -0.02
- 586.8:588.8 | 0.05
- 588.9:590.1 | 0.41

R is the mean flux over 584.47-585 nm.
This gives 23.8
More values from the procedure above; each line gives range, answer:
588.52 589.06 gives 15.7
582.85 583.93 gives 23.3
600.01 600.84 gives 23.7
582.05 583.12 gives 24.5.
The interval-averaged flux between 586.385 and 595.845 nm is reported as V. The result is 22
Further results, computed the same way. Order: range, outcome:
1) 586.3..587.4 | 23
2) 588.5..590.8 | 17.8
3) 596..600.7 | 23.5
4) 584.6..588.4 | 22.8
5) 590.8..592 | 23.2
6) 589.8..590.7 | 21.5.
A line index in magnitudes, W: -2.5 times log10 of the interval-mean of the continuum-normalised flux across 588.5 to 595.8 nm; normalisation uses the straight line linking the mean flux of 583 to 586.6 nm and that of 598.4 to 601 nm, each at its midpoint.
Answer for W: 0.07 mag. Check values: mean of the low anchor 22.7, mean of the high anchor 23.4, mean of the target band 21.7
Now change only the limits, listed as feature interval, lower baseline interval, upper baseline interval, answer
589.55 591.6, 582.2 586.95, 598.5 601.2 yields 0.08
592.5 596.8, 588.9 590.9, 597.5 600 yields -0.12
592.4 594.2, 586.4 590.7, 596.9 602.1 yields -0.08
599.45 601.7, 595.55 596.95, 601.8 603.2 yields -0.02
